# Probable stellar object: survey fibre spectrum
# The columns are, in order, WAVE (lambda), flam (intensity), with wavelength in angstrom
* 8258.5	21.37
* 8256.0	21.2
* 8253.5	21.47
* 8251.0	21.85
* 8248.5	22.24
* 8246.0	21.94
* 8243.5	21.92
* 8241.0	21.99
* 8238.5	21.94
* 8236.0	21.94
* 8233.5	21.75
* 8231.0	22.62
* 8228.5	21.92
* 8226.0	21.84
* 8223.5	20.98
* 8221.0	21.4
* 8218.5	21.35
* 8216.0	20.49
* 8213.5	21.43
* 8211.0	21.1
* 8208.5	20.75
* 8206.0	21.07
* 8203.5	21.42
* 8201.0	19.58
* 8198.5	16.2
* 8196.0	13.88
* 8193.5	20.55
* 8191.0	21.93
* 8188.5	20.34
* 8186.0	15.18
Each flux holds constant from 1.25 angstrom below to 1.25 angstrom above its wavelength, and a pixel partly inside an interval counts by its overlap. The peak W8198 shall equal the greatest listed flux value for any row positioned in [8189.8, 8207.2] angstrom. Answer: 21.93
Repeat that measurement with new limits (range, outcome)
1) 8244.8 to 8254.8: 22.24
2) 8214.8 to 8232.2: 22.62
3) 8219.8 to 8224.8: 21.4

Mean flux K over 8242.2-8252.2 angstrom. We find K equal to 22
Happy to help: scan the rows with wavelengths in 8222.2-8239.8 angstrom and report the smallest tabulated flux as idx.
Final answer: 20.98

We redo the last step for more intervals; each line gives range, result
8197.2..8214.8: 16.2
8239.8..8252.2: 21.85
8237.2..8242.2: 21.94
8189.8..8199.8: 13.88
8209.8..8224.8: 20.49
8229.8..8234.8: 21.75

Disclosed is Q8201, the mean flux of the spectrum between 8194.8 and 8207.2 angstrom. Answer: 18.4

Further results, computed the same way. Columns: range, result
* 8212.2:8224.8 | 21.1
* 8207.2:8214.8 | 21.1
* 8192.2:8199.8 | 16.9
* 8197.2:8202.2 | 17.8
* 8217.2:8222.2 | 21.4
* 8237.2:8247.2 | 21.9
